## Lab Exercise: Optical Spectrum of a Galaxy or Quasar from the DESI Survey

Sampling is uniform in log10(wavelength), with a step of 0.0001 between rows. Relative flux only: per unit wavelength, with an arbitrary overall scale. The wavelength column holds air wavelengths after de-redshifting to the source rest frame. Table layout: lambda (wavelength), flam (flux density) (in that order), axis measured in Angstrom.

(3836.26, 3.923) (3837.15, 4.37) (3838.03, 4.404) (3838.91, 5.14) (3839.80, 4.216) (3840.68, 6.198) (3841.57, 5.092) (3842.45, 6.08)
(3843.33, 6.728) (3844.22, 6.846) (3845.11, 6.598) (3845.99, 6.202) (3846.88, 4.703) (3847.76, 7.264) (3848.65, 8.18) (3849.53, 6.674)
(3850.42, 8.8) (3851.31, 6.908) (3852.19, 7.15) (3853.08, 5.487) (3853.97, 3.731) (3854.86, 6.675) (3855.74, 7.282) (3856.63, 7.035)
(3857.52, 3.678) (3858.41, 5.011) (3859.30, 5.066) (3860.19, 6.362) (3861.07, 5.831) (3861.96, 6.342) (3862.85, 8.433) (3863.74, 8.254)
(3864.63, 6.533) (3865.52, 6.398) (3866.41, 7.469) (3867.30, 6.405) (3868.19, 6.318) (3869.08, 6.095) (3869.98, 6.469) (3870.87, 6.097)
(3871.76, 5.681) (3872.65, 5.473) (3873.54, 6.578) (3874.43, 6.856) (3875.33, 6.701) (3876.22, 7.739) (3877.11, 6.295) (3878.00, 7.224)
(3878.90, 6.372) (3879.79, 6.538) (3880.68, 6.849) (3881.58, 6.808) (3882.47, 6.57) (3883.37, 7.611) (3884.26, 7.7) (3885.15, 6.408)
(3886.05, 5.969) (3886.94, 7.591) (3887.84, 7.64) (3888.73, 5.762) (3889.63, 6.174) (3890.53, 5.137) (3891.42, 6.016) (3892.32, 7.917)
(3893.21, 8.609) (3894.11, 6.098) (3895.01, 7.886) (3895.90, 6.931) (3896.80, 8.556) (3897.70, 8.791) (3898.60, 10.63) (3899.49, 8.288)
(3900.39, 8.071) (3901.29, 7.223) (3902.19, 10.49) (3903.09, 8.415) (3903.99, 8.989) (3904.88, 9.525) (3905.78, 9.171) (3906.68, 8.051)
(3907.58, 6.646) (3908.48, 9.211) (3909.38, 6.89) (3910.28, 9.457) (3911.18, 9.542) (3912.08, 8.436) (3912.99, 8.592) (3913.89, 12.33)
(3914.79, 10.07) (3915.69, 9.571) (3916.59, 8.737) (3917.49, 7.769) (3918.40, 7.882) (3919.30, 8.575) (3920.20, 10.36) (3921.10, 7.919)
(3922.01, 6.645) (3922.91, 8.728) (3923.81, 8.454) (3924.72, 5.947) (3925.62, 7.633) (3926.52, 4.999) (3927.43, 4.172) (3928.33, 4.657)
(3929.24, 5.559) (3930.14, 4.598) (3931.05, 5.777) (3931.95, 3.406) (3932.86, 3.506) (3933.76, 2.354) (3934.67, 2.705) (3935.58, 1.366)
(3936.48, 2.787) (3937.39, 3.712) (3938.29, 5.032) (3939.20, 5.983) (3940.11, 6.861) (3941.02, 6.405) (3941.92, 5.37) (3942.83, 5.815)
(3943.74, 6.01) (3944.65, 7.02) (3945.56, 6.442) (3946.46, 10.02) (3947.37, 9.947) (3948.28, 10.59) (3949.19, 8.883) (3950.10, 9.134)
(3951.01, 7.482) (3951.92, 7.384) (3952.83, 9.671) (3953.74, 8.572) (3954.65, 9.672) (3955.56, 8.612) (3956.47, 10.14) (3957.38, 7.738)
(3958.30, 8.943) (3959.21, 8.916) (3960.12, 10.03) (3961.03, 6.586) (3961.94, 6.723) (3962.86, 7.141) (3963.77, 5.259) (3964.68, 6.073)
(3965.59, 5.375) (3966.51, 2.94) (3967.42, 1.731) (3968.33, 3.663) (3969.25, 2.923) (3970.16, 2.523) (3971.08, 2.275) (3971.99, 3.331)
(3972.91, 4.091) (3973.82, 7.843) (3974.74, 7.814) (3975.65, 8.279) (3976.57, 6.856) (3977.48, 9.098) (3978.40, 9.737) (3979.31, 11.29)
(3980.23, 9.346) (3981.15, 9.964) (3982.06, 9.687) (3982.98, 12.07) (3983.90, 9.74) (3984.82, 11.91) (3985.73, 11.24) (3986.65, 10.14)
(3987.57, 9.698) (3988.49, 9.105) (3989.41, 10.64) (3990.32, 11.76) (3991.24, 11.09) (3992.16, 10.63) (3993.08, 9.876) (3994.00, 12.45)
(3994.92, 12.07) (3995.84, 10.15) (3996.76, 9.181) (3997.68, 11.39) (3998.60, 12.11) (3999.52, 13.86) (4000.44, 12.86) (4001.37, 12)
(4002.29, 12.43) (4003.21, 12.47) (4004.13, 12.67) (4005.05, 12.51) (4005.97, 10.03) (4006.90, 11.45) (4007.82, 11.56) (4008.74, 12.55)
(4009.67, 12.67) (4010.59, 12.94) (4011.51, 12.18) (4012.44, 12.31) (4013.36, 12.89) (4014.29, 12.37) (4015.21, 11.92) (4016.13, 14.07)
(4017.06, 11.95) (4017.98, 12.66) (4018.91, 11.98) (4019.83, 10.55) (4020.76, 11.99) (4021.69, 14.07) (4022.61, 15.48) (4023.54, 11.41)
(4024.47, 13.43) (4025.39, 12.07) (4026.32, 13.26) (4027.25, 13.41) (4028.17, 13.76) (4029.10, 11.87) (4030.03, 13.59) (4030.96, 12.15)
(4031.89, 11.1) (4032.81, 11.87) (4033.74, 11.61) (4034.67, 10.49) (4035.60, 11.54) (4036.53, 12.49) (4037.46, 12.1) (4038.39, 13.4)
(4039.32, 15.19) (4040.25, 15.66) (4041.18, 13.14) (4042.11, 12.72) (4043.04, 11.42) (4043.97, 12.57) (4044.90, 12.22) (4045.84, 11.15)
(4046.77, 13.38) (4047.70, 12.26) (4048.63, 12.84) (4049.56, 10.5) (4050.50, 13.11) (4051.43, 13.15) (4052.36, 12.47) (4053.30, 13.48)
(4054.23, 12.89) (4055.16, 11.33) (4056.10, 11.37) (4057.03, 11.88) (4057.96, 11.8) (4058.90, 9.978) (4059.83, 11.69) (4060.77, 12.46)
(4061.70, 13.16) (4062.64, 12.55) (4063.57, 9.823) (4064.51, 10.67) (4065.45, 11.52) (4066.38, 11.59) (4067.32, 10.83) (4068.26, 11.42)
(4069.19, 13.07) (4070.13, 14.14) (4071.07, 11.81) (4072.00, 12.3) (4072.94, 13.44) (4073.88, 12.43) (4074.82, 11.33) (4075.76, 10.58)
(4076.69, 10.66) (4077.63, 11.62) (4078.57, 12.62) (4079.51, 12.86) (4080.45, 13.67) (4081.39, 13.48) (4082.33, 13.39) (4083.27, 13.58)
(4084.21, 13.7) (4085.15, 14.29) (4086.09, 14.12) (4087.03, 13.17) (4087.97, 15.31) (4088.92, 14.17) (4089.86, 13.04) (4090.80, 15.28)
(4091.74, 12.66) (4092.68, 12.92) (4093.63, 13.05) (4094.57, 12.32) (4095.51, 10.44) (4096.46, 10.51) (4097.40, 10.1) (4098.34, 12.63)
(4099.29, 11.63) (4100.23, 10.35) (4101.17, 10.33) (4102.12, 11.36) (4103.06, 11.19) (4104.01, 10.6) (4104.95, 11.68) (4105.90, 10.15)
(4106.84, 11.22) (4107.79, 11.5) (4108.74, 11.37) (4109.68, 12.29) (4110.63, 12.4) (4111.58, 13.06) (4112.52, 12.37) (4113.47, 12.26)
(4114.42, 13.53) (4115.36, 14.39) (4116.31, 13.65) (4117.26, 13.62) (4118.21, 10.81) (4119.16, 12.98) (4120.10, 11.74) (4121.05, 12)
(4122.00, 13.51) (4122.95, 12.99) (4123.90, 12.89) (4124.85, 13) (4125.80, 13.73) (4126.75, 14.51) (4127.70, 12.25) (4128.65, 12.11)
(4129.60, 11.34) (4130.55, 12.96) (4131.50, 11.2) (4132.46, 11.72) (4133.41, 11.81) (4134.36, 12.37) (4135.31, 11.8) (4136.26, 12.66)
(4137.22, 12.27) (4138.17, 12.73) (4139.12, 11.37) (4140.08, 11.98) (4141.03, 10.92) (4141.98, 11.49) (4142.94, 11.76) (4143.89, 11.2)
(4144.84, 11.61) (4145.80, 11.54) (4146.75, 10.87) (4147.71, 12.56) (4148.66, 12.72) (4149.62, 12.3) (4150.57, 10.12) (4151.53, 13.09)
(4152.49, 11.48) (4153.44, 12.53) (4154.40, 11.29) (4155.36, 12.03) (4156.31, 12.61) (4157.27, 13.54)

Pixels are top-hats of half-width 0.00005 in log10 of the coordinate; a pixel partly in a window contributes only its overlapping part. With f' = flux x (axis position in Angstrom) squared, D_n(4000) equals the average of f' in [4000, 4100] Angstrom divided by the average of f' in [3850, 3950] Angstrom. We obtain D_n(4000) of 1.92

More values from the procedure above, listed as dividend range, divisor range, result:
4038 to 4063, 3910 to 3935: 1.88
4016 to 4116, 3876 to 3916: 1.71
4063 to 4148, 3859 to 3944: 1.96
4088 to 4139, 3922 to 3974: 2.17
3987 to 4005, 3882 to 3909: 1.55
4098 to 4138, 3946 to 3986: 1.70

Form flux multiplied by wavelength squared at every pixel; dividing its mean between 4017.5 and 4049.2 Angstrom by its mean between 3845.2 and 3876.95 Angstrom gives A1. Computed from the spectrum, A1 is 2.13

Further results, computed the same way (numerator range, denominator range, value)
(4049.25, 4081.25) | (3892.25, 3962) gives 1.71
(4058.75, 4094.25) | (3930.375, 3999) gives 1.75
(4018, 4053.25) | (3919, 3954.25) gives 2.06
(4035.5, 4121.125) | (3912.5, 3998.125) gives 1.73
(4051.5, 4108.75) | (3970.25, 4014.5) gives 1.21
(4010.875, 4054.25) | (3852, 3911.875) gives 1.91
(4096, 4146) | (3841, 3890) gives 2.10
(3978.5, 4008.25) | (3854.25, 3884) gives 1.83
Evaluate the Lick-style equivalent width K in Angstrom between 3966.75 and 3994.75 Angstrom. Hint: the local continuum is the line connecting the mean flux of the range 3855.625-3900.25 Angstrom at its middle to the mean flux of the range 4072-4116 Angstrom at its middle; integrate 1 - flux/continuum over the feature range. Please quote 3.4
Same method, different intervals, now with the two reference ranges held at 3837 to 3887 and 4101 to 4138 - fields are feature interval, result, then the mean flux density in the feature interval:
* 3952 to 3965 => 0.65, 8.15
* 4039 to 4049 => -2.27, 12.9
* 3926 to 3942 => 7.25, 4.4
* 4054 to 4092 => -4.29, 12.5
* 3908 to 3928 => -1.57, 8.24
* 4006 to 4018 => -3.08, 12.3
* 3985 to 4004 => -3.79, 11.3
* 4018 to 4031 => -3.49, 12.8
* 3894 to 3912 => -2.87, 8.49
